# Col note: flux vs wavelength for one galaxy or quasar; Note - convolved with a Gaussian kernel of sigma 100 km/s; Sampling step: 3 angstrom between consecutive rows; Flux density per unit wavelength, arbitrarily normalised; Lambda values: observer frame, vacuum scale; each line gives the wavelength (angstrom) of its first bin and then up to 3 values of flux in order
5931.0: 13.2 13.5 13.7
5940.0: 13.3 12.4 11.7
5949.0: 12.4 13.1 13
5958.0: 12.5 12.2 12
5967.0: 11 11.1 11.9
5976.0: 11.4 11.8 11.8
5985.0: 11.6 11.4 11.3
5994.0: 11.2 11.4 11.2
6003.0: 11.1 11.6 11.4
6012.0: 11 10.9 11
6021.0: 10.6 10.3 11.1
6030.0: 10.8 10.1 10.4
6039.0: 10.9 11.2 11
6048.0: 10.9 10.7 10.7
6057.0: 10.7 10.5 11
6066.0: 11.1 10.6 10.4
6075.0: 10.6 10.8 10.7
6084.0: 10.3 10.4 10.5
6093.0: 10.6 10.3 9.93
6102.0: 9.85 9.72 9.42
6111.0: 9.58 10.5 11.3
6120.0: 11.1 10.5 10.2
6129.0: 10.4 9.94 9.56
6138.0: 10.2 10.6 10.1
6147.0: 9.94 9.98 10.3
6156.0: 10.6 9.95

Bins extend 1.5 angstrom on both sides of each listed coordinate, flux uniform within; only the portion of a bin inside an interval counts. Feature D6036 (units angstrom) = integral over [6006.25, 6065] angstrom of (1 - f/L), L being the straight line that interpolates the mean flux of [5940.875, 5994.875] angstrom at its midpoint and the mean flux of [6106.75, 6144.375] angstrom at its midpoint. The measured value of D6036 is 2.0 angstrom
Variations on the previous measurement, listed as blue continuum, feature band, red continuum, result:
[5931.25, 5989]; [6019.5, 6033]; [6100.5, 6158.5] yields 0.9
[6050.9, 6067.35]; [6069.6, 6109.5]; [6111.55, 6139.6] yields 1.2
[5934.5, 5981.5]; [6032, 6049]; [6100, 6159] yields 0.7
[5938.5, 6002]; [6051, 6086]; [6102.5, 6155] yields 0.5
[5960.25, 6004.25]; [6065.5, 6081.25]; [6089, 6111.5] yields -0.5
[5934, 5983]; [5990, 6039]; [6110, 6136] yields 2.8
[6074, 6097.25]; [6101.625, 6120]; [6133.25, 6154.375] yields 0.3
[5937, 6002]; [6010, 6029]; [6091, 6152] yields 0.9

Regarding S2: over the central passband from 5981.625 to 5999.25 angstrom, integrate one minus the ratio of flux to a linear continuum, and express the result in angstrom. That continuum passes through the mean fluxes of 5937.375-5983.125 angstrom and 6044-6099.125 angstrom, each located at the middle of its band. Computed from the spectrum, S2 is 0.5 angstrom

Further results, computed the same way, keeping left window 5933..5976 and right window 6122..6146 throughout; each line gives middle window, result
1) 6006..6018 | 0.53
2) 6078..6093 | 0.35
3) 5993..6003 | 0.50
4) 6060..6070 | 0.15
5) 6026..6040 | 0.95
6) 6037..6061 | 0.84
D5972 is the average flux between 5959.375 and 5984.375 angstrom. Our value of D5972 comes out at 11.7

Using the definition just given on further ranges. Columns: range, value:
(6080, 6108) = 10.2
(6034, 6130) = 10.5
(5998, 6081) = 10.8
